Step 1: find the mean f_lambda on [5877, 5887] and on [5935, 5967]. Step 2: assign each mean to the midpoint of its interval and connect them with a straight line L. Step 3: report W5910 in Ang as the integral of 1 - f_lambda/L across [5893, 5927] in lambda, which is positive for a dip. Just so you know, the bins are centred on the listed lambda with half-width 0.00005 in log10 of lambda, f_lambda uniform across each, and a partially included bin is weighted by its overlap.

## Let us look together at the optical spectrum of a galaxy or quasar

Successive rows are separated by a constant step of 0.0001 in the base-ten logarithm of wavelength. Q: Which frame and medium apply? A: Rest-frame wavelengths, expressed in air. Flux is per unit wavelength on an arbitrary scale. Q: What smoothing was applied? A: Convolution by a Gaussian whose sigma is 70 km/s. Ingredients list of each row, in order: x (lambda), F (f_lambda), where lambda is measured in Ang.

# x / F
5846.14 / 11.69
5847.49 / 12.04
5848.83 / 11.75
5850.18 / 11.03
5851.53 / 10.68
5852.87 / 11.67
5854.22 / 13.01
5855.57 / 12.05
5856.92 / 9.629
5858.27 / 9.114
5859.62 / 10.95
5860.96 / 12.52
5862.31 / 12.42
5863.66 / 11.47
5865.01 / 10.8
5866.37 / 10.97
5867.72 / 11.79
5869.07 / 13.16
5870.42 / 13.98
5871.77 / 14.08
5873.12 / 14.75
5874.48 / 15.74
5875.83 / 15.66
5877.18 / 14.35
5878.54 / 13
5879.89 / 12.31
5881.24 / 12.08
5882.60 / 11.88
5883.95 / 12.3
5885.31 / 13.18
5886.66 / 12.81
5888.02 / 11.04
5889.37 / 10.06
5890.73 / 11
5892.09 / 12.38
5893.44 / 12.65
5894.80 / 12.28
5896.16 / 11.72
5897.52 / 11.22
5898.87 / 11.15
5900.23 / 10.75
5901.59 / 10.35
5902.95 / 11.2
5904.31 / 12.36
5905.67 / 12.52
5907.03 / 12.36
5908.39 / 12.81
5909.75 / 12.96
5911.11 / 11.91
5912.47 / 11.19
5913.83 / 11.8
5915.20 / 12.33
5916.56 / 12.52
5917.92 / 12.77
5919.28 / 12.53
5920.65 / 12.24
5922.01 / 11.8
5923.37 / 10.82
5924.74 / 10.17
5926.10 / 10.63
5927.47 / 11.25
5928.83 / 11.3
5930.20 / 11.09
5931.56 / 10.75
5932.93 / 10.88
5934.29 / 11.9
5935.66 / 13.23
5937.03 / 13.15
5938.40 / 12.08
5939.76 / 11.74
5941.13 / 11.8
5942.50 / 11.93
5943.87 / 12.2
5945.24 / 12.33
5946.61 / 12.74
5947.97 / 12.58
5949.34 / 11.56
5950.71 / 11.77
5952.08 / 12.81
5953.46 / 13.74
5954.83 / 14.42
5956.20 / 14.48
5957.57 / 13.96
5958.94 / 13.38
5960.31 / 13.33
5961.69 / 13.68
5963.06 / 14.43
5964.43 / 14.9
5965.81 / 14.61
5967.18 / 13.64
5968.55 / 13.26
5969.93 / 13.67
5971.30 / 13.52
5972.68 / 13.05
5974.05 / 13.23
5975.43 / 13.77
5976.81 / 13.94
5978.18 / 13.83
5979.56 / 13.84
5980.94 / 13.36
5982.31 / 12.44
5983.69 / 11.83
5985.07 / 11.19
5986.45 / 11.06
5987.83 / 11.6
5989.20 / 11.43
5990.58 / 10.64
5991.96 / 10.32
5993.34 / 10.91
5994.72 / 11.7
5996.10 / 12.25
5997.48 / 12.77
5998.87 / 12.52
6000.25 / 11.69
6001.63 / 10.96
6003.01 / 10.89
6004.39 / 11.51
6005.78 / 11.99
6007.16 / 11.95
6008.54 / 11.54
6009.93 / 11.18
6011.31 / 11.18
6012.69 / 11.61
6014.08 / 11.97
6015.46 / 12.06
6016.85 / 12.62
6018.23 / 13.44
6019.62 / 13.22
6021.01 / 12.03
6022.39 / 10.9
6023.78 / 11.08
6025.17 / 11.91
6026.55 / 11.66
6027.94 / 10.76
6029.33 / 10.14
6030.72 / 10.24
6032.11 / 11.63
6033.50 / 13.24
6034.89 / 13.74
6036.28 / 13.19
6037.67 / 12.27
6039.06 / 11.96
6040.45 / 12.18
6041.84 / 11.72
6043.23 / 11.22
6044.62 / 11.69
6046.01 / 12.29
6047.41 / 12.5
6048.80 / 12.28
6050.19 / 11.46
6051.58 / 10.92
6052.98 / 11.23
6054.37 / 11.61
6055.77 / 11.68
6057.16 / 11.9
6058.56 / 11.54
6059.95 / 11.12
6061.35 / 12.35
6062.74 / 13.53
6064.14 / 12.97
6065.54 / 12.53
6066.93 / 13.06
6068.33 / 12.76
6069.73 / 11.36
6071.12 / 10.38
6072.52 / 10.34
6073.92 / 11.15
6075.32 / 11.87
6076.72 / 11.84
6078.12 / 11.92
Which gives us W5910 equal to 2.8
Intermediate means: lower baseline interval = 12.7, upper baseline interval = 13.1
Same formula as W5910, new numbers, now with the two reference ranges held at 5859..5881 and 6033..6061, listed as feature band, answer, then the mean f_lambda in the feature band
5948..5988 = -2.67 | 13.3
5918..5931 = 1.34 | 11.4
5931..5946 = 0.70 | 12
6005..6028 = 0.56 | 11.9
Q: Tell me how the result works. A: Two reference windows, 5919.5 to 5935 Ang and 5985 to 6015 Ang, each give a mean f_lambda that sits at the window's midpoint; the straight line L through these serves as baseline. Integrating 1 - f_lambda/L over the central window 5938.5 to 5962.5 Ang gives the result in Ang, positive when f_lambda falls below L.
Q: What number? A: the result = -3.3 Ang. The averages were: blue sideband 11.2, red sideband 11.5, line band 12.8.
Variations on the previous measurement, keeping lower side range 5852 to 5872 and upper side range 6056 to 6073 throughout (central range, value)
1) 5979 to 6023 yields 0.4 Ang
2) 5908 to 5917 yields -0.3 Ang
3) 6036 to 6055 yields 0.2 Ang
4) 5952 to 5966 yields -2.5 Ang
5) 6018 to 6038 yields 0.1 Ang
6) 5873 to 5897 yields -1.8 Ang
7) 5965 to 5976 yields -1.6 Ang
